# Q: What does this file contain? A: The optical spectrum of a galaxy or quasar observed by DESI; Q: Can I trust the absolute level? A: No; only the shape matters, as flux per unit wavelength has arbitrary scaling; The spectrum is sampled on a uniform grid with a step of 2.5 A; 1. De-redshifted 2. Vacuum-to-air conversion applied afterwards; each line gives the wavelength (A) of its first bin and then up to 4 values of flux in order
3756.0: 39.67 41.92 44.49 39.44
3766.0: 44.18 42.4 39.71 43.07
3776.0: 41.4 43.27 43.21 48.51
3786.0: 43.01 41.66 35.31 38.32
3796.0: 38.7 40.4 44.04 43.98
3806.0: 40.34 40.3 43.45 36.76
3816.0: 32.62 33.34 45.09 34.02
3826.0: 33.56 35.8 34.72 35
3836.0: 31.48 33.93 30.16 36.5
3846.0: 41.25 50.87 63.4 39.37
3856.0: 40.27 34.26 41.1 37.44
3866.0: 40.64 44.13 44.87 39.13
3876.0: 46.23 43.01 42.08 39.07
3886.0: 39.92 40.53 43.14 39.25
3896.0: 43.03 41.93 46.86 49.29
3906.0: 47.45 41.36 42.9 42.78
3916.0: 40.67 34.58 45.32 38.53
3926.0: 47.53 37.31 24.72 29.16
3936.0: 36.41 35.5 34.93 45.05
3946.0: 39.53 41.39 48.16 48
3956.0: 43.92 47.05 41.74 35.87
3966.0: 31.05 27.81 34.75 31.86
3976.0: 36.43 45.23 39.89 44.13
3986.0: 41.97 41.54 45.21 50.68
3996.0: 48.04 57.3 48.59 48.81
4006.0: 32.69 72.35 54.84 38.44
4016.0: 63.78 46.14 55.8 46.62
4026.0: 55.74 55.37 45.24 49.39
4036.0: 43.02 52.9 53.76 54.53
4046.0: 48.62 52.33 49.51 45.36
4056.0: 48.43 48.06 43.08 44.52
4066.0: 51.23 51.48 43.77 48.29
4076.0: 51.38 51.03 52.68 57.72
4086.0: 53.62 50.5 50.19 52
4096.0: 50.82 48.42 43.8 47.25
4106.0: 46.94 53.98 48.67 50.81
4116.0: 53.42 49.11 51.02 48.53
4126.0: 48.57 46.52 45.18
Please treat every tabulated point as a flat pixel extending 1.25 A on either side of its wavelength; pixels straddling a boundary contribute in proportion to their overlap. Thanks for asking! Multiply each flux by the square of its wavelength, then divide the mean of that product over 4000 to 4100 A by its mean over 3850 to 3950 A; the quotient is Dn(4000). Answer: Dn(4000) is 1.32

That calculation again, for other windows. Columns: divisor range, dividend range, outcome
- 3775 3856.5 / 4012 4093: 1.42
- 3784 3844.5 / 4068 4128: 1.53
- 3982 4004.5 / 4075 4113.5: 1.13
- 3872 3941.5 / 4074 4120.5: 1.38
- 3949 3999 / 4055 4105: 1.25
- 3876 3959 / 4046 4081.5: 1.27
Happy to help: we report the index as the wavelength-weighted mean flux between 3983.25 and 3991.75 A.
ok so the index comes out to 43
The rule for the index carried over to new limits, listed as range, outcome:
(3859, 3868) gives 39.6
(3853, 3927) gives 41.9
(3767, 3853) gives 40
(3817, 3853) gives 38.5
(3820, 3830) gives 36.9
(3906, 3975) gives 39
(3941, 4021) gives 44.3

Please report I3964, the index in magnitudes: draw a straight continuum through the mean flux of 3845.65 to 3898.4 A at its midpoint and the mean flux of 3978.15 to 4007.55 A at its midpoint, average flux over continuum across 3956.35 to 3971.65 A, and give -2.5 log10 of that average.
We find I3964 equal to 0.21 mag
